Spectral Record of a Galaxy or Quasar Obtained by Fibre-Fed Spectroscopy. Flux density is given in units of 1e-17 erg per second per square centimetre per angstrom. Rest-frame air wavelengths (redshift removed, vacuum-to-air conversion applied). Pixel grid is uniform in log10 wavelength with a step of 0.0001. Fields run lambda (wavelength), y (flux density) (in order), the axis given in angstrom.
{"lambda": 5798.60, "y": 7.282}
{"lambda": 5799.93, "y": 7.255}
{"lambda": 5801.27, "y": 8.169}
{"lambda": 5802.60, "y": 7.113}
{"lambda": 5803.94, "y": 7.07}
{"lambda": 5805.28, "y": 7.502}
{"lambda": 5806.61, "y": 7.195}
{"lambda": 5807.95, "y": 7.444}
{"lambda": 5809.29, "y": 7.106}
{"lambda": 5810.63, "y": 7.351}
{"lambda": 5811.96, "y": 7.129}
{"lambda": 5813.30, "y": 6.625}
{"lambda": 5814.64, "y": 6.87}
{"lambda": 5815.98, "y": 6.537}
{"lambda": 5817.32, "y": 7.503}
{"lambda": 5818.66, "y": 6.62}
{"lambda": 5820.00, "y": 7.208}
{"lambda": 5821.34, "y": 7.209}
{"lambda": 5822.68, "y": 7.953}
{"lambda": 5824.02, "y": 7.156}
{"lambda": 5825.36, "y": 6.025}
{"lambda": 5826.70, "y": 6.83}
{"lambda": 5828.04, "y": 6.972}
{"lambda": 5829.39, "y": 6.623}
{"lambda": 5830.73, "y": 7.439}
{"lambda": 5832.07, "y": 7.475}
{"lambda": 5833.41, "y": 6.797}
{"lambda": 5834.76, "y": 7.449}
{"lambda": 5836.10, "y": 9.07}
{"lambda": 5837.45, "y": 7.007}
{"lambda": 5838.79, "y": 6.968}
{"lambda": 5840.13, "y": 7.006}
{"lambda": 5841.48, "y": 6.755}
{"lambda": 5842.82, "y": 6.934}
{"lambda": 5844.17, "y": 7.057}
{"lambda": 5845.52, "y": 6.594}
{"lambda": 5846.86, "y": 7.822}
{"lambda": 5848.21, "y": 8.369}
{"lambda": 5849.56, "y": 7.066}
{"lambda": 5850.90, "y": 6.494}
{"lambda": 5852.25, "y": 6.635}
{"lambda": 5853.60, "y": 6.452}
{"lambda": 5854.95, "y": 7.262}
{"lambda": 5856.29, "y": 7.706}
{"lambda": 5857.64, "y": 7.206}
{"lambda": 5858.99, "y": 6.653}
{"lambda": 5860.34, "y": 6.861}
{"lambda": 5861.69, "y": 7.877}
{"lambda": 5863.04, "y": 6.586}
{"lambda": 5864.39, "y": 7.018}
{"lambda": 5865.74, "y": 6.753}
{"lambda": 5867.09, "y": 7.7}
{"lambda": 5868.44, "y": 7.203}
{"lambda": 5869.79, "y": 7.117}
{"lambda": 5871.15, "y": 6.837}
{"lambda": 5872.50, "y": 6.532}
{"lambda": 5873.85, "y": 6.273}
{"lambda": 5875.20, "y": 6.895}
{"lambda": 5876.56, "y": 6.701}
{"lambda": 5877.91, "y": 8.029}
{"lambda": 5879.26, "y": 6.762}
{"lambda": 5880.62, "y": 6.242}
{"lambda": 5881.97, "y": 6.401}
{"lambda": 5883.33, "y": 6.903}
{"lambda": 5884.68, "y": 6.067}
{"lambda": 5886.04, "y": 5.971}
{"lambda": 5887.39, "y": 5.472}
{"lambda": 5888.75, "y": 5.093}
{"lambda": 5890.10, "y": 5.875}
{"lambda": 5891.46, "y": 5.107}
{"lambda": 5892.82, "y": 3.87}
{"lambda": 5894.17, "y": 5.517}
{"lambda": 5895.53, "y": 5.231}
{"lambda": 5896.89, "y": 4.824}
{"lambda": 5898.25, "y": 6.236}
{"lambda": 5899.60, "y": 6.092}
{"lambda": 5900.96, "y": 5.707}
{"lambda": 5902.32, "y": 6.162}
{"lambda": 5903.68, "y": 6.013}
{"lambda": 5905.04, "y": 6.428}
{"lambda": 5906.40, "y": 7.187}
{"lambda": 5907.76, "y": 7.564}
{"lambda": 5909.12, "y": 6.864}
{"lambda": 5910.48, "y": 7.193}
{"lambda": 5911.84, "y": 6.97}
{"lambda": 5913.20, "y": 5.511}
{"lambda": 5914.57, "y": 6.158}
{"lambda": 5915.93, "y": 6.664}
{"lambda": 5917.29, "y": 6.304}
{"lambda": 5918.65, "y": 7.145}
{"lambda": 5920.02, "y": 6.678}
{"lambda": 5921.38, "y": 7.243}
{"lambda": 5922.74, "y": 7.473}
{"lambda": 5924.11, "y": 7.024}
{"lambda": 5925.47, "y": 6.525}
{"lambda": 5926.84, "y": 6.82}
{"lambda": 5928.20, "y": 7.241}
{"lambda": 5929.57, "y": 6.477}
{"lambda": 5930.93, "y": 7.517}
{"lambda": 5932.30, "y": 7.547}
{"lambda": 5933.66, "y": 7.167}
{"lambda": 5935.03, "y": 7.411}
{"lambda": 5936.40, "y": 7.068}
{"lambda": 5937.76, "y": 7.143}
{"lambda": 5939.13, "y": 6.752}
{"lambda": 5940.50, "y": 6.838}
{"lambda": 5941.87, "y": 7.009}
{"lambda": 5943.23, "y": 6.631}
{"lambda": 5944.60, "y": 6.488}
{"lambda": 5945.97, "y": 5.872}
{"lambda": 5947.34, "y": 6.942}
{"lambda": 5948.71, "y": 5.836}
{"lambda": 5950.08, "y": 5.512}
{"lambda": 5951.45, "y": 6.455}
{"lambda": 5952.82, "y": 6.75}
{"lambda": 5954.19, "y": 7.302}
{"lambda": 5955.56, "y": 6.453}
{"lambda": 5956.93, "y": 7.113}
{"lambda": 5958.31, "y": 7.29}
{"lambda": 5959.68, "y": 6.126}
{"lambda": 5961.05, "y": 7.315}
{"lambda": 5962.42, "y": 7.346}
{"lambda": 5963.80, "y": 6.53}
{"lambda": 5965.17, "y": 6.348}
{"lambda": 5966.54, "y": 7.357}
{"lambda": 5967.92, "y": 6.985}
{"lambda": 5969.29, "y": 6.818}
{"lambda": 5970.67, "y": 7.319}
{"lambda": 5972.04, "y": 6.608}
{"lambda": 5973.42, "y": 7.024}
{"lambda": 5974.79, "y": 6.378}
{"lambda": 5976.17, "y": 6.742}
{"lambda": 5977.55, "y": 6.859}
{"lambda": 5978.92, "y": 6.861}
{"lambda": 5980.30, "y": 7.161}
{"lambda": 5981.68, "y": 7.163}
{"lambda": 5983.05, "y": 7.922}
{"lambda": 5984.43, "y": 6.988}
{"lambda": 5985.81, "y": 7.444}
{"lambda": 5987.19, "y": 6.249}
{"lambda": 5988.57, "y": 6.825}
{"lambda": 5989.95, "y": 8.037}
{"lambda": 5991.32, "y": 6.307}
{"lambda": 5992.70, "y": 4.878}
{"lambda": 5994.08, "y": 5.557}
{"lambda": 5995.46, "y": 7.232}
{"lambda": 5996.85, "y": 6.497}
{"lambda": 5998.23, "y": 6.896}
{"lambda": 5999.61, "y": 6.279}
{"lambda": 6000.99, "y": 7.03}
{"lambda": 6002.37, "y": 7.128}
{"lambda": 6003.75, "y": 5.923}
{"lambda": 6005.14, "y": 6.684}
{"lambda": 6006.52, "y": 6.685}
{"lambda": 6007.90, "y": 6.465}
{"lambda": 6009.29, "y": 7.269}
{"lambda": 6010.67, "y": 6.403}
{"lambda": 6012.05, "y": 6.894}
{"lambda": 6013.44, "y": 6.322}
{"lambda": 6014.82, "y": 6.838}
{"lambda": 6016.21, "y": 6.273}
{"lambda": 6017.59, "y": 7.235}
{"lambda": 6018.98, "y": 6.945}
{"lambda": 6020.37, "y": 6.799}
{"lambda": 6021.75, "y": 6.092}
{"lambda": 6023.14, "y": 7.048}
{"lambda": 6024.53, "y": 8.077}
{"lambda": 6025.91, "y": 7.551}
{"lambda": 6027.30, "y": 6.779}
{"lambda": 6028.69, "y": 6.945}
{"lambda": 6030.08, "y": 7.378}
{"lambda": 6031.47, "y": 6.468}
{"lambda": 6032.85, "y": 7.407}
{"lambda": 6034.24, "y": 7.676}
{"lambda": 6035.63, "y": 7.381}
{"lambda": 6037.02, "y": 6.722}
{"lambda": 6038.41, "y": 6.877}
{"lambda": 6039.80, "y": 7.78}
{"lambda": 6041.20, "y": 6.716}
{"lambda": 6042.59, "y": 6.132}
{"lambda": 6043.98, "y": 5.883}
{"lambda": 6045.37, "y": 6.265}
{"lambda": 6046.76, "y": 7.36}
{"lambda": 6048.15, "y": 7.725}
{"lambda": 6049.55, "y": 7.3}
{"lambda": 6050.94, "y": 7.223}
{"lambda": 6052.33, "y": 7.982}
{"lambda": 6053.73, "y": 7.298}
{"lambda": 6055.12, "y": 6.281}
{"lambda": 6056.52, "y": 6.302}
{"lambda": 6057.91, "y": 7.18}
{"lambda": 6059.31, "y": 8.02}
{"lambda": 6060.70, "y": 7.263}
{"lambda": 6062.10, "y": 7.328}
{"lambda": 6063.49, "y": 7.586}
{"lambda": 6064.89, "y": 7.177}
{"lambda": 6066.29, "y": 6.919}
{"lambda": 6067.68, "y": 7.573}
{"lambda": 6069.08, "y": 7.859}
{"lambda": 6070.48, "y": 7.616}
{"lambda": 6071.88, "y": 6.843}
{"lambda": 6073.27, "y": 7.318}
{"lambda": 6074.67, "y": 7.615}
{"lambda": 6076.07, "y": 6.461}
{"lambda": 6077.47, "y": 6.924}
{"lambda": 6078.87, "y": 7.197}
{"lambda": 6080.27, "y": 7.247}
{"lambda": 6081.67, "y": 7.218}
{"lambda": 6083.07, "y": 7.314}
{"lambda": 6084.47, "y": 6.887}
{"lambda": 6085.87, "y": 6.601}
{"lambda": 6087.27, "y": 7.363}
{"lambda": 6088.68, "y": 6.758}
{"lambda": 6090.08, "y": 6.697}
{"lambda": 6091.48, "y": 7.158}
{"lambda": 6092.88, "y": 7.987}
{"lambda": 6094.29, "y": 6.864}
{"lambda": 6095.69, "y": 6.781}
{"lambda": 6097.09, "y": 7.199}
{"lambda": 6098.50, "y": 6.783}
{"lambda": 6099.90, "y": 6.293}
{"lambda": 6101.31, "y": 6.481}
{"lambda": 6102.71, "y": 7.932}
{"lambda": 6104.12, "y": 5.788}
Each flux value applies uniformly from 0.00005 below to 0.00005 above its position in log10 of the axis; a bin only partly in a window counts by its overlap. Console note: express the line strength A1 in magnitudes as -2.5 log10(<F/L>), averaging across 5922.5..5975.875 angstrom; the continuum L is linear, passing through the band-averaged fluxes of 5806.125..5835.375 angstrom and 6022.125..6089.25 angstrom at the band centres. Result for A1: 0.04 mag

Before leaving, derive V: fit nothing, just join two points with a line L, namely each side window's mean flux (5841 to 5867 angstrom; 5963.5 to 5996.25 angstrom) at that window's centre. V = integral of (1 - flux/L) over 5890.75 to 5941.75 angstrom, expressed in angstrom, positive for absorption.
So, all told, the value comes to 2.99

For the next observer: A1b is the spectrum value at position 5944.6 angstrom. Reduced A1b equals 6.488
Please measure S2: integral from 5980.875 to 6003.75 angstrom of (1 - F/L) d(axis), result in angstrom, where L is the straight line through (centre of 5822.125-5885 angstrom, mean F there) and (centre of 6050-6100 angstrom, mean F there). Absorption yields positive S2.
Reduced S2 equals 1.1 angstrom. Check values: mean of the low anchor 7.04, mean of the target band 6.75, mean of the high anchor 7.15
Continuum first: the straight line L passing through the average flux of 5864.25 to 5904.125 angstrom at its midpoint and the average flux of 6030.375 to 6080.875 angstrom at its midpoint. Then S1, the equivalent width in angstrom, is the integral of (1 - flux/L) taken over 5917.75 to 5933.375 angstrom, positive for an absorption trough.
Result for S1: -1.51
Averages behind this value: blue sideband 6.21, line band 7.06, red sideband 7.14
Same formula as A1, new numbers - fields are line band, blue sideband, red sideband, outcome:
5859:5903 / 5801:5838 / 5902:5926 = 0.10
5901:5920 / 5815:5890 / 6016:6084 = 0.06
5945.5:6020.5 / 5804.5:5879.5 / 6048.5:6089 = 0.07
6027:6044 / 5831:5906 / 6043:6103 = 0.01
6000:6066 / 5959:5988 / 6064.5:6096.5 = 0.01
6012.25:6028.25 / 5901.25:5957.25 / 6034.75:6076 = 0.02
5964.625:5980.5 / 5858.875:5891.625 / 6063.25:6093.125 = 0.00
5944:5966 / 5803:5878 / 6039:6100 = 0.08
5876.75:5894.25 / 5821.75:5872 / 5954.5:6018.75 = 0.18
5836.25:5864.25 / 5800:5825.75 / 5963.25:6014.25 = 0.00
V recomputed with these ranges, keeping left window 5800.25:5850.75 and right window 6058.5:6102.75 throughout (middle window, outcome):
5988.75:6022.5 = 2.6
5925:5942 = 0.3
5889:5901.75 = 3.2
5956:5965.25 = 0.4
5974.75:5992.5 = 0.5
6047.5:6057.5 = 0.0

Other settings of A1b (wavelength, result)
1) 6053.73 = 7.298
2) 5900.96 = 5.707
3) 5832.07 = 7.475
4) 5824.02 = 7.156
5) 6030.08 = 7.378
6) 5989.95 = 8.037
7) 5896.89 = 4.824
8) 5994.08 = 5.557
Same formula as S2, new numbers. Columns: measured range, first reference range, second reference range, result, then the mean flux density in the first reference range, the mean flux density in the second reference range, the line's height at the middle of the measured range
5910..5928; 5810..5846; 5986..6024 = 0.3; 7.08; 6.64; 6.85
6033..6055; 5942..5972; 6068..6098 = -0.2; 6.71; 7.14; 7.01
